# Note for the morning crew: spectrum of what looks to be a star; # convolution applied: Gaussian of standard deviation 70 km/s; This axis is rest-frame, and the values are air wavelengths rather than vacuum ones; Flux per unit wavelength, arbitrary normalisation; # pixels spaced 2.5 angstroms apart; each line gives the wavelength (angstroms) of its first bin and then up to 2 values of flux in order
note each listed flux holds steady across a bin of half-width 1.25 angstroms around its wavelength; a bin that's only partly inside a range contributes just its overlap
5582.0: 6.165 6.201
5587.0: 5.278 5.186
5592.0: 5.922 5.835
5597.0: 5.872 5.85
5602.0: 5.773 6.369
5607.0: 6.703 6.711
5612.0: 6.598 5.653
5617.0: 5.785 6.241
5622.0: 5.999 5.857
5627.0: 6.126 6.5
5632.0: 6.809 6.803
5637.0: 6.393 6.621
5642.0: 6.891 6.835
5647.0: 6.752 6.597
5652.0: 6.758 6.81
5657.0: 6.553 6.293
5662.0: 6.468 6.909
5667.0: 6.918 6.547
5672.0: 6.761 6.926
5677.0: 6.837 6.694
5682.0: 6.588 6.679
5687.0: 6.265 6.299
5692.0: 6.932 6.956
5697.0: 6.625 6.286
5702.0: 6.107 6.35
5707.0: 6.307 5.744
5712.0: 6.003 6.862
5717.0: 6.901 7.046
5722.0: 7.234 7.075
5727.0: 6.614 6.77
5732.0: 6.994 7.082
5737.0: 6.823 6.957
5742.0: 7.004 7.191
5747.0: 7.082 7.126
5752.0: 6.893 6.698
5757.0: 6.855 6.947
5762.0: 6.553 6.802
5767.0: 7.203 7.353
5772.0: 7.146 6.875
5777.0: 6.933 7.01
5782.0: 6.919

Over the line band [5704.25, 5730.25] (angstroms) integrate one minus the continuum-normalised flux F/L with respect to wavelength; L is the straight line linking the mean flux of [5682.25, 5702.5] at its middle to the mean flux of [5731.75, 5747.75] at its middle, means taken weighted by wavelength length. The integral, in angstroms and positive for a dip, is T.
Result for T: 0.6 angstroms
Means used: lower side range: 6.54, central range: 6.64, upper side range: 7.02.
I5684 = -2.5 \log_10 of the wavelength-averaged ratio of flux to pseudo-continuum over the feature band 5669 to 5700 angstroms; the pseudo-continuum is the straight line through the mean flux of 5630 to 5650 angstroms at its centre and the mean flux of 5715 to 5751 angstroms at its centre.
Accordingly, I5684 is 0.03 mag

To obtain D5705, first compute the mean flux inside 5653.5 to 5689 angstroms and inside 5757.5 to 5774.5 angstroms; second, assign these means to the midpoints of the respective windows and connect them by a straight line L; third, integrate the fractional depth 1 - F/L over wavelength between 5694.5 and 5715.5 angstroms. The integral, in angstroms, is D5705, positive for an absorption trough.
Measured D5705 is 1.4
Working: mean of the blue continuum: 6.65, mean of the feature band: 6.32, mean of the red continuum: 6.99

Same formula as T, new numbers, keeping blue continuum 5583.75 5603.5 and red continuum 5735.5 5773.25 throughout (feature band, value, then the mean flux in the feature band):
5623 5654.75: -2.6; 6.58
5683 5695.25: -0.3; 6.61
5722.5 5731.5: -0.1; 6.87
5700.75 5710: 0.6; 6.16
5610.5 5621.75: -0.3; 6.08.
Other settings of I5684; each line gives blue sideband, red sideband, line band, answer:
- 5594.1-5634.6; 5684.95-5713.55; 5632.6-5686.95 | -0.07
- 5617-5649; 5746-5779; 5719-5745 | -0.02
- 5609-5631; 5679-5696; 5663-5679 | -0.05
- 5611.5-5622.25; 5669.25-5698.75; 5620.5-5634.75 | -0.03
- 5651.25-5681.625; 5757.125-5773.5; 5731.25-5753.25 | -0.01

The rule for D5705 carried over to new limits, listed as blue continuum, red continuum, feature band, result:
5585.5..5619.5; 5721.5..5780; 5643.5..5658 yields -0.97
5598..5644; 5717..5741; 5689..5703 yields 0.42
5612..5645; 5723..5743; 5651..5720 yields 0.76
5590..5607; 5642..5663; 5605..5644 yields -0.59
